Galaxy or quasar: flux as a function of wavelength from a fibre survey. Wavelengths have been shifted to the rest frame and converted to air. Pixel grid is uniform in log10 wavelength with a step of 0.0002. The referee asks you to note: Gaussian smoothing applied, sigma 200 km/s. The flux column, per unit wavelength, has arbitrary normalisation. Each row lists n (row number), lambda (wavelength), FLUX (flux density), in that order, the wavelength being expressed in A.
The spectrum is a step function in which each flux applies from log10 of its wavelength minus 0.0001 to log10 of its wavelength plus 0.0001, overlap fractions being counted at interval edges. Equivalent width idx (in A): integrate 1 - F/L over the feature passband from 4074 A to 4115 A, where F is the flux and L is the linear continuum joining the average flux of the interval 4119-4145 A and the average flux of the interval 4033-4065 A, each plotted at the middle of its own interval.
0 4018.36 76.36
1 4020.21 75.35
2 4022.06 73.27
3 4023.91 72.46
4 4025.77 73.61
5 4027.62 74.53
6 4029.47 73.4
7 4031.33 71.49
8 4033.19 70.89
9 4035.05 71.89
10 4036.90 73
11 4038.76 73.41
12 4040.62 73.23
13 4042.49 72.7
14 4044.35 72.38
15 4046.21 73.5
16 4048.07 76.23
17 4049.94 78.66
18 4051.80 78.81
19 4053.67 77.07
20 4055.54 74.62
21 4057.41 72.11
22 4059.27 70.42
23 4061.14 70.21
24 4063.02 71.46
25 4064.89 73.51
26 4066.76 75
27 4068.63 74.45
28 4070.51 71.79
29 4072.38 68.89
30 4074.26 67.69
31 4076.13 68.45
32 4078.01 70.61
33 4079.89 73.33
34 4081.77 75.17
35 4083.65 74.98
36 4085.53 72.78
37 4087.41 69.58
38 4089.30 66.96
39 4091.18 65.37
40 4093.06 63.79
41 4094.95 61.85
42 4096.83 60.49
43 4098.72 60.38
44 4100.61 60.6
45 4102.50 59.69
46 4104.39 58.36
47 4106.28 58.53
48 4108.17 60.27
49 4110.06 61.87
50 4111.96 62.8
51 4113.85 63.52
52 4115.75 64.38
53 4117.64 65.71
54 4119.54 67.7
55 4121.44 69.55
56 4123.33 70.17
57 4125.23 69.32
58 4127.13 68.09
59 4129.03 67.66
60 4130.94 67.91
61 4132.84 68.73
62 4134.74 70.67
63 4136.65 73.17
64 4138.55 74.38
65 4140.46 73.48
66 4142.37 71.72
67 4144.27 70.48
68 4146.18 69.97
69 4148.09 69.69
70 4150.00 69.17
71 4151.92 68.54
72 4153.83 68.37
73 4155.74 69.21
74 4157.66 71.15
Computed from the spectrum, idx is 3.7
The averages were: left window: 73.6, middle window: 65.3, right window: 70.3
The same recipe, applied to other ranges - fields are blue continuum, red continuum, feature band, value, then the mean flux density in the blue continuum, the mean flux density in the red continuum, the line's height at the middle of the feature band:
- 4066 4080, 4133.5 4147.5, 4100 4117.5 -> 2.49 A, 71.1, 71.9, 71.5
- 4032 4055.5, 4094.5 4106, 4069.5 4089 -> -1.76 A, 74.3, 60.1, 65.3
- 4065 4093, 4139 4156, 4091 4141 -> 3.61 A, 70.9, 70.2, 70.5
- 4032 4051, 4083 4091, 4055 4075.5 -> 0.06 A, 73.6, 70.4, 71.9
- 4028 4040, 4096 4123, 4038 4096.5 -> -3.11 A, 72.5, 62.6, 68.1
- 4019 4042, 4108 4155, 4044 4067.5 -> -0.74 A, 73.1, 68.4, 71.9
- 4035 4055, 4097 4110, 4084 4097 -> -0.69 A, 74.8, 59.8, 63.1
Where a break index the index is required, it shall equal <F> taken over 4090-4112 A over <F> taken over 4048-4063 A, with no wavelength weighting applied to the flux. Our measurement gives 0.8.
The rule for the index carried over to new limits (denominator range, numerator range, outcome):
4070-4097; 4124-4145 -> 1.02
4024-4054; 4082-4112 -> 0.86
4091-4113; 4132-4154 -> 1.16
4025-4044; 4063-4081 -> 0.98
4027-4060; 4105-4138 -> 0.90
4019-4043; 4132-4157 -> 0.97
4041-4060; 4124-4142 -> 0.94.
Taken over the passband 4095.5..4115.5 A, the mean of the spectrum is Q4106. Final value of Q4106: 60.8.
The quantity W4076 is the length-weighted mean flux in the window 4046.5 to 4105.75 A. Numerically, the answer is 69.7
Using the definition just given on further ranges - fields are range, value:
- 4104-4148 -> 67.5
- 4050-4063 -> 74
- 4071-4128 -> 66.1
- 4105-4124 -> 64.3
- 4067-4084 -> 71.7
